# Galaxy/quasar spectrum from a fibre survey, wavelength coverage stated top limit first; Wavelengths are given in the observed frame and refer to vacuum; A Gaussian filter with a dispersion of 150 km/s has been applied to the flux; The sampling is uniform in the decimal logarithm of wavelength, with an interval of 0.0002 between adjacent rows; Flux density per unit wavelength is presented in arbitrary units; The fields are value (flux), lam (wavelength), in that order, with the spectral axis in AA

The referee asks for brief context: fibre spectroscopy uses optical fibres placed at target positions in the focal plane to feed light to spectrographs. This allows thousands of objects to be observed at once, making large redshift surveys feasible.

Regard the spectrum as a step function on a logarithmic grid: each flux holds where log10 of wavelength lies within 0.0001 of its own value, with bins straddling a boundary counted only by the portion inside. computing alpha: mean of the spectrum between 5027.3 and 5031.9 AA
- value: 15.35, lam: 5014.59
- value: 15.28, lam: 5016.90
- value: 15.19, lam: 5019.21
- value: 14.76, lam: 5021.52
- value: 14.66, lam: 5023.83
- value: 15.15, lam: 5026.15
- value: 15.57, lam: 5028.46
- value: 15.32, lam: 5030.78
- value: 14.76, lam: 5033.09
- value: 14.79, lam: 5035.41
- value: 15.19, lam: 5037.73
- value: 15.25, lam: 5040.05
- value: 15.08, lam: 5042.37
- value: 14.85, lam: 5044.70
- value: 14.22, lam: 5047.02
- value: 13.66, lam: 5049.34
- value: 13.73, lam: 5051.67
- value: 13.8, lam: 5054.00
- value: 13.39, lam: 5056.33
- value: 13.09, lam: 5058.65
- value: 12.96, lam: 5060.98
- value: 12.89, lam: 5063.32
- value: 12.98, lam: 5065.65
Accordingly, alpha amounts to 15.5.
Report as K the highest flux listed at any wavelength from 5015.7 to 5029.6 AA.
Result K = 15.57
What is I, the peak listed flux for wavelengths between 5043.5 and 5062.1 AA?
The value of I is 14.85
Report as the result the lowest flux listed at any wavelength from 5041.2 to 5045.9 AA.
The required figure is 14.85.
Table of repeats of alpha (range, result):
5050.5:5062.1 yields 13.4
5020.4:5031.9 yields 15.1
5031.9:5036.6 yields 14.8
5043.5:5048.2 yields 14.5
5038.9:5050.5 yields 14.6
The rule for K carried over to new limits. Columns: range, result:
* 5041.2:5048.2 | 15.08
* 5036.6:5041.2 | 15.25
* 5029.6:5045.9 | 15.32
